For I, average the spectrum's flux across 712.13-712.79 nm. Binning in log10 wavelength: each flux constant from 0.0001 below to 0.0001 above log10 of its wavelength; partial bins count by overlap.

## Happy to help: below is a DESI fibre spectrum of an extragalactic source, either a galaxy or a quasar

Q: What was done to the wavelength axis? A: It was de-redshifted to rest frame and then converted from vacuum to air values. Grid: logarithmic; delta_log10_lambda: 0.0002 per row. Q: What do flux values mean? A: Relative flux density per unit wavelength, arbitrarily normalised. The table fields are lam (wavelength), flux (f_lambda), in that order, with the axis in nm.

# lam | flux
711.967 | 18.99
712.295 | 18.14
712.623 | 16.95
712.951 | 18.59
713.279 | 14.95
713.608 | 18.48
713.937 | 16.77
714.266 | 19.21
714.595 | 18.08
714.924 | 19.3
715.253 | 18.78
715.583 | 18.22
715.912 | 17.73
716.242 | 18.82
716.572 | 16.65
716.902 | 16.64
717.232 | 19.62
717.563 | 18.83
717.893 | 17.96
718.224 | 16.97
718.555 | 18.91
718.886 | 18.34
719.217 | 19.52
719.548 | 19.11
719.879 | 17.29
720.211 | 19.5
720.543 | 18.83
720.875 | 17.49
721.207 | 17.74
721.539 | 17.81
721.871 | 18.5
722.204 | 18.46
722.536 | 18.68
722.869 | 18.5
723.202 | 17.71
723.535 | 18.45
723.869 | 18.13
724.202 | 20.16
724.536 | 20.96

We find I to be 17.6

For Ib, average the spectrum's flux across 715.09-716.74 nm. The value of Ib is 18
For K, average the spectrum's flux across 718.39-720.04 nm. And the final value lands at 18.6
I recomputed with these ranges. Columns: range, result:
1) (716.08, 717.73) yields 18.1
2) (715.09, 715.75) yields 18.5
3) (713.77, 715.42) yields 18.4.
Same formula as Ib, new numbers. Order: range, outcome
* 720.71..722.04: 17.9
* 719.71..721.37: 18.2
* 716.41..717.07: 16.7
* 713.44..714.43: 18.1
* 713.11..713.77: 16.7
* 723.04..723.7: 18.1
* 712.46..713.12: 17.8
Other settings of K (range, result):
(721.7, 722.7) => 18.6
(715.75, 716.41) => 18.3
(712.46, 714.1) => 17.1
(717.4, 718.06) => 18.4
